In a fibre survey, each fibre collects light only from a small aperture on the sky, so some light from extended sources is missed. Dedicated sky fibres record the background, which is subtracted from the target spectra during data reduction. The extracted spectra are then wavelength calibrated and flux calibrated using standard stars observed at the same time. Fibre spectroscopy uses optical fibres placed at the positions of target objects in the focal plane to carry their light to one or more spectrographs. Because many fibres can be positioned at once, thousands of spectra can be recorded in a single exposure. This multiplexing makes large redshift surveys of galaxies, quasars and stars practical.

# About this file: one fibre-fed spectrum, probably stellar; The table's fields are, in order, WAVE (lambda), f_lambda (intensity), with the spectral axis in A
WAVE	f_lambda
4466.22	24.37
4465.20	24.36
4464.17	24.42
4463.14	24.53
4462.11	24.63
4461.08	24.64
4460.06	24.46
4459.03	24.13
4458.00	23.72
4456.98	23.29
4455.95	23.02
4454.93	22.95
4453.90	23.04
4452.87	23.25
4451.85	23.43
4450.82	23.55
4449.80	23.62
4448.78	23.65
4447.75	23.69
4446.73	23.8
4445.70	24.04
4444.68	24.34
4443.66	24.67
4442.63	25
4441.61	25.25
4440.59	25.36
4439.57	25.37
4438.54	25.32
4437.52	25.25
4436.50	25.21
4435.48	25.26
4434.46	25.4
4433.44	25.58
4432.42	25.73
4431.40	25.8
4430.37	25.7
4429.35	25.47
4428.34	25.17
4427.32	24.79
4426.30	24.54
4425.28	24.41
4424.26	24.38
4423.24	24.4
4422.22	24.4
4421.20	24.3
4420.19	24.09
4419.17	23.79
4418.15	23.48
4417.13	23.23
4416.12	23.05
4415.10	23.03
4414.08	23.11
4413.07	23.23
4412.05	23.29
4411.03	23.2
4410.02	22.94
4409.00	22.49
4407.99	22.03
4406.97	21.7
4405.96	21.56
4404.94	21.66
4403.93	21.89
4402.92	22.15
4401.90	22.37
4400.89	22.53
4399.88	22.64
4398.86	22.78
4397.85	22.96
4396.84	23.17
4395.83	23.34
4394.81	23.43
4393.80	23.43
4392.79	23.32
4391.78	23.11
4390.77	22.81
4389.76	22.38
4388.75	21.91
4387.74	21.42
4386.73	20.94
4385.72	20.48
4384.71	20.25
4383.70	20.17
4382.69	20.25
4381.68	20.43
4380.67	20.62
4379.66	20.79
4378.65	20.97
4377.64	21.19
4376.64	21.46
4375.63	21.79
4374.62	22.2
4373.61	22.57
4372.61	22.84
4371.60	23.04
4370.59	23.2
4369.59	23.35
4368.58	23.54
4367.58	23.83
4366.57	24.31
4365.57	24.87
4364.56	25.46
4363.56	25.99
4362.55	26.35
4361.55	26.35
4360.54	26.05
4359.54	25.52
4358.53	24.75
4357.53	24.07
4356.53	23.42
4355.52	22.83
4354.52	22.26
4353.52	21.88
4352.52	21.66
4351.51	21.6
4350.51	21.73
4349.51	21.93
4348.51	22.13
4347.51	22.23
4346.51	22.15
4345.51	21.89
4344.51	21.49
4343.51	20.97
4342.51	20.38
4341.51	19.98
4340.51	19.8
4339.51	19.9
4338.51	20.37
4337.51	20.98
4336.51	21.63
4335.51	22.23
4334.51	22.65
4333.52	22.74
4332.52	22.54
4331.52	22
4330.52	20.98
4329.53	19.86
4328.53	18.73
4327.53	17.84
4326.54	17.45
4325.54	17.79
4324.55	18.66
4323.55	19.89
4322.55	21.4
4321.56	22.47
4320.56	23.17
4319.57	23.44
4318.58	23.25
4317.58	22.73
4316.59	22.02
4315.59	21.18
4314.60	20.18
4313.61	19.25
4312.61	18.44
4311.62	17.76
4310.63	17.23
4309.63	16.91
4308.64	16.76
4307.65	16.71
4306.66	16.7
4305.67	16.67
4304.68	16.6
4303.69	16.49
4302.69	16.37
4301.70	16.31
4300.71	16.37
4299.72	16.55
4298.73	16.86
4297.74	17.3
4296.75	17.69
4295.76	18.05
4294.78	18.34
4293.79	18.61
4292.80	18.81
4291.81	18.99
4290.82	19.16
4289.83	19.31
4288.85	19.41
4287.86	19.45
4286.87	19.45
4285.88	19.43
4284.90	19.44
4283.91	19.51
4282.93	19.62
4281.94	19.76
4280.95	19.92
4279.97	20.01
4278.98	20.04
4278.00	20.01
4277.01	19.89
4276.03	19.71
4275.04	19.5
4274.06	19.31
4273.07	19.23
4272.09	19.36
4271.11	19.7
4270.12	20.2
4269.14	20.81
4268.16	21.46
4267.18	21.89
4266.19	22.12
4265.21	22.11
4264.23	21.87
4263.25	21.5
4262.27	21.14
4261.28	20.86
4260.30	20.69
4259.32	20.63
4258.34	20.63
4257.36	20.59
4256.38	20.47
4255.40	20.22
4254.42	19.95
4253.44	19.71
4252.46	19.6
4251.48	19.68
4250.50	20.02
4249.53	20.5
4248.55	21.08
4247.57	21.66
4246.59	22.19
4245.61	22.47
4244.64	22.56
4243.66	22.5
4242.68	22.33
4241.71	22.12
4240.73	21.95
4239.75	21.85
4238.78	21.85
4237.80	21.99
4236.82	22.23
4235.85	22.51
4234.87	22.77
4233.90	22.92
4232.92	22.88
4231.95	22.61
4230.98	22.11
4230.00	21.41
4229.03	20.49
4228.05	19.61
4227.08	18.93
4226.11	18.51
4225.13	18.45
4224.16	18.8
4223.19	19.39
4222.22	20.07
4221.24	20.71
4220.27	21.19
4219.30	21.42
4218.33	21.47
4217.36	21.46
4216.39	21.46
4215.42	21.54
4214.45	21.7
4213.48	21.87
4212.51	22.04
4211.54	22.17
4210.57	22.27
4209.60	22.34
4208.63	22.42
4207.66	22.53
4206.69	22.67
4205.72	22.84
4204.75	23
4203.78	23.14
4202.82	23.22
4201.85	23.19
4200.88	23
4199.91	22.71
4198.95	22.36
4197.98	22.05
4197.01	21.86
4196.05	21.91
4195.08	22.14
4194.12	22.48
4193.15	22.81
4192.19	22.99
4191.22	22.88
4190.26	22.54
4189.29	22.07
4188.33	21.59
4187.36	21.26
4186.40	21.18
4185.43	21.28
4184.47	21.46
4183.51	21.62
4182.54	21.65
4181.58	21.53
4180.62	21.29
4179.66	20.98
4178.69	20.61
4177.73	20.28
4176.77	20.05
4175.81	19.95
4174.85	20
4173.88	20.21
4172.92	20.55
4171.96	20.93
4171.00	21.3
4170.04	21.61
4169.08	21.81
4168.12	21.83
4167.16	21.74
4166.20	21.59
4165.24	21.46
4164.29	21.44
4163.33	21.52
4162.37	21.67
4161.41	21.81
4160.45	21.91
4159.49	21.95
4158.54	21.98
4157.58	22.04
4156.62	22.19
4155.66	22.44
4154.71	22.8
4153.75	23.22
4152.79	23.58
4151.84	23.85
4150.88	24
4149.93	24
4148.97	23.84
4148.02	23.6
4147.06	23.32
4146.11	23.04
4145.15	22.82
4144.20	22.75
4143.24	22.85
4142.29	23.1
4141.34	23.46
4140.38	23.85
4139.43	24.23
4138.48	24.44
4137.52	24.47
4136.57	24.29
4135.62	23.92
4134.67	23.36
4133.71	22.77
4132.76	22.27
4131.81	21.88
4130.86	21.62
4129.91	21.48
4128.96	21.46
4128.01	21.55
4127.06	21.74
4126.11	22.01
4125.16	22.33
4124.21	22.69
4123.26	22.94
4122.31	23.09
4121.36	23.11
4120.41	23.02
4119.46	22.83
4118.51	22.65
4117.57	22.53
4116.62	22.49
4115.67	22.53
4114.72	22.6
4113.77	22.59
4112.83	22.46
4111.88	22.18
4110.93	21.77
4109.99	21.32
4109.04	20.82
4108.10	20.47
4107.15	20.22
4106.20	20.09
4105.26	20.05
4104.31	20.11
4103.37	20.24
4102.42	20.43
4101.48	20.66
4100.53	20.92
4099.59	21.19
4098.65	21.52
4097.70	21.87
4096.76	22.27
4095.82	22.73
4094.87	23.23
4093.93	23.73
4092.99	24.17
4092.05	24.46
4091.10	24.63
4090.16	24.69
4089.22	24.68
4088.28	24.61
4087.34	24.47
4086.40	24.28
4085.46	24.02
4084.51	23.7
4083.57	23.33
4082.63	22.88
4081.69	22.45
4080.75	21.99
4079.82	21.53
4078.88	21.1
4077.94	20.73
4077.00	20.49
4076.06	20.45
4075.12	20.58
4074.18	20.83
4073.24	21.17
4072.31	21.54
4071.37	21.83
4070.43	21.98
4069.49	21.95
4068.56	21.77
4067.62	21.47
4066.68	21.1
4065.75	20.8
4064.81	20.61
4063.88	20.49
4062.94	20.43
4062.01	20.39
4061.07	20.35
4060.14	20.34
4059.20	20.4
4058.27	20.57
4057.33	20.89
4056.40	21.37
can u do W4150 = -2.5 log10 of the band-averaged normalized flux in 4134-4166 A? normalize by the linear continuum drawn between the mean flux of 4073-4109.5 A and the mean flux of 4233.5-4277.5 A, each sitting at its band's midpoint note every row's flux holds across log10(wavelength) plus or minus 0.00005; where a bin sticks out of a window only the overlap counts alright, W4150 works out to -0.06 mag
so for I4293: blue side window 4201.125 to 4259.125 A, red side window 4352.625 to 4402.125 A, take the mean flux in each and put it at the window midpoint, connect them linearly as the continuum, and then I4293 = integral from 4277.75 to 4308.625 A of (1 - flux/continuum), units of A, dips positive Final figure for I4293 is 5.3 A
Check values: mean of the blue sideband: 21.4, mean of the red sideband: 22.8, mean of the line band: 18.3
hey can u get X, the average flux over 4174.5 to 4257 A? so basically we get 21.5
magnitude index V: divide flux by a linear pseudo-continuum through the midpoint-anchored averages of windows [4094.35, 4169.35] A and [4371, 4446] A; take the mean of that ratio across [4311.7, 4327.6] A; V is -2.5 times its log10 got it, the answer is 0.12 mag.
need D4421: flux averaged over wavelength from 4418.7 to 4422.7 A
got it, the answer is 24.2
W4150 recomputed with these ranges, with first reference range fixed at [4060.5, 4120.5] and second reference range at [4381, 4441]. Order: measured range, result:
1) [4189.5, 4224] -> 0.018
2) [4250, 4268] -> 0.095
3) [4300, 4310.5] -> 0.348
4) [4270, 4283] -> 0.155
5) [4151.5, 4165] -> -0.002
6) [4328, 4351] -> 0.085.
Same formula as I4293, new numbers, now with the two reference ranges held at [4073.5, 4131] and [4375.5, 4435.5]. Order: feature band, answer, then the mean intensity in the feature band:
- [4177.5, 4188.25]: 0.55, 21.2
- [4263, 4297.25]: 4.27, 19.8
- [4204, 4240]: 1.60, 21.5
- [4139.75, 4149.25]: -0.42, 23.3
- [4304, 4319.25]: 2.59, 18.9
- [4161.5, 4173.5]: 0.48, 21.5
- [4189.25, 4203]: -0.08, 22.5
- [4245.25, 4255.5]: 0.87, 20.6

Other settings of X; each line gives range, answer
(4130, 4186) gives 22.2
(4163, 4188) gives 21.1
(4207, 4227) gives 21.1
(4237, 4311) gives 19.7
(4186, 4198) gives 22.2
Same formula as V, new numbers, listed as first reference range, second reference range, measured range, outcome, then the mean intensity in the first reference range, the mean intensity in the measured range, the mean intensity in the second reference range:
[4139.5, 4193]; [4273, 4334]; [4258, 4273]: -0.052 mag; 22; 21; 19.2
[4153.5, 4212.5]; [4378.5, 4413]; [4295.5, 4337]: 0.142 mag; 21.9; 19.3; 22.1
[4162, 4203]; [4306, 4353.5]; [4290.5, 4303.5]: 0.180 mag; 21.6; 17.6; 20.5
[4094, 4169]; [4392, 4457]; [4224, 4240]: 0.080 mag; 22.3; 21.2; 23.8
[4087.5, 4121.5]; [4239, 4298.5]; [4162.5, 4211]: -0.028 mag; 22.2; 21.8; 20.3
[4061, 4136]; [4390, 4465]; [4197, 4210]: -0.003 mag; 22.1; 22.7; 23.8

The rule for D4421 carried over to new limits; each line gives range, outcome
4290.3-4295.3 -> 18.8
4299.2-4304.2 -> 16.4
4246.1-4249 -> 21.6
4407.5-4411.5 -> 22.7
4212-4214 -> 22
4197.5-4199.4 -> 22.2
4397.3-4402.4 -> 22.7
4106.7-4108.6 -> 20.4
